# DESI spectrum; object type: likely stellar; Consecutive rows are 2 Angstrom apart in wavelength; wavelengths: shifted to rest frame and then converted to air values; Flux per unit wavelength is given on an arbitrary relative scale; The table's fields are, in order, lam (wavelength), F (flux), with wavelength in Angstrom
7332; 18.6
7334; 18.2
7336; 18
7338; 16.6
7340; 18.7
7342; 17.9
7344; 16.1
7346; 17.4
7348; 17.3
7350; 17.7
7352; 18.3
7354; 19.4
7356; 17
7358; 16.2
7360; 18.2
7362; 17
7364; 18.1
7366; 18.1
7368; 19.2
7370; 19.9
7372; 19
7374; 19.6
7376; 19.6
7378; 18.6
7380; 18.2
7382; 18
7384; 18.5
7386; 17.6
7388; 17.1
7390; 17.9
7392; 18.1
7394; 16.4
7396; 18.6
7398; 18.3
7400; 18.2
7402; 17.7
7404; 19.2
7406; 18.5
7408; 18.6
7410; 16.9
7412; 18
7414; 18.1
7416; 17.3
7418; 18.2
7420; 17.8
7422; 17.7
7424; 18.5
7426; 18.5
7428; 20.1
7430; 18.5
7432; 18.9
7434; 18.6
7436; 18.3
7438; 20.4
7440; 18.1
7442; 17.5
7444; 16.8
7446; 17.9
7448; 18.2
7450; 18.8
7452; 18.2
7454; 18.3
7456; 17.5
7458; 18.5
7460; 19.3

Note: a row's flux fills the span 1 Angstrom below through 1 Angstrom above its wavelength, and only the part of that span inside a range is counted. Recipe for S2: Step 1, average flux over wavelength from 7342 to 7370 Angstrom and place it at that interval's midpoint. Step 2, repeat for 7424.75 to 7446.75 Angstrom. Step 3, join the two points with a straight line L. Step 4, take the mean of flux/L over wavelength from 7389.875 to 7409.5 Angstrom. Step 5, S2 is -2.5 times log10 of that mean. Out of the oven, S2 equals 0.003 mag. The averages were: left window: 17.8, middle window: 18.1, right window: 18.5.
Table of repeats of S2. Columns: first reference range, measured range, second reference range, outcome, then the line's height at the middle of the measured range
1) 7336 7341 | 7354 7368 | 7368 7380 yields 0.06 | 18.7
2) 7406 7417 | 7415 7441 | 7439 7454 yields -0.04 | 17.9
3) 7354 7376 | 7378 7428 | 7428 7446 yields 0.02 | 18.4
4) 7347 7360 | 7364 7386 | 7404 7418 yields -0.06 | 17.8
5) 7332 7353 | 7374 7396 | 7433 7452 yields -0.01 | 17.9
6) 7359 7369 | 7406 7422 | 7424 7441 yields 0.05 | 18.7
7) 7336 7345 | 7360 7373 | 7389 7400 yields -0.05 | 17.6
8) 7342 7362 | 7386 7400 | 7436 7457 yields 0.00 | 17.8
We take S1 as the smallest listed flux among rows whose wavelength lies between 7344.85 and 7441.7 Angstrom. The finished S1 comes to 16.2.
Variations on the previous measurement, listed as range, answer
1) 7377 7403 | 16.4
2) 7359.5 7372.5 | 17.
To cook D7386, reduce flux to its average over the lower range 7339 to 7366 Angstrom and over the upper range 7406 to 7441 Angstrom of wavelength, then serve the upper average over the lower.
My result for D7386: 1.04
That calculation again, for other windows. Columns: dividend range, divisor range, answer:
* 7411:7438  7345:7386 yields 1.01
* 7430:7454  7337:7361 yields 1.04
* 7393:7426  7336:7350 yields 1.03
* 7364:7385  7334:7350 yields 1.08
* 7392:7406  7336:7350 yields 1.04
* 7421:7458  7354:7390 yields 1.01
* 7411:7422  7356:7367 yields 1.02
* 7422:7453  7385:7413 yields 1.03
